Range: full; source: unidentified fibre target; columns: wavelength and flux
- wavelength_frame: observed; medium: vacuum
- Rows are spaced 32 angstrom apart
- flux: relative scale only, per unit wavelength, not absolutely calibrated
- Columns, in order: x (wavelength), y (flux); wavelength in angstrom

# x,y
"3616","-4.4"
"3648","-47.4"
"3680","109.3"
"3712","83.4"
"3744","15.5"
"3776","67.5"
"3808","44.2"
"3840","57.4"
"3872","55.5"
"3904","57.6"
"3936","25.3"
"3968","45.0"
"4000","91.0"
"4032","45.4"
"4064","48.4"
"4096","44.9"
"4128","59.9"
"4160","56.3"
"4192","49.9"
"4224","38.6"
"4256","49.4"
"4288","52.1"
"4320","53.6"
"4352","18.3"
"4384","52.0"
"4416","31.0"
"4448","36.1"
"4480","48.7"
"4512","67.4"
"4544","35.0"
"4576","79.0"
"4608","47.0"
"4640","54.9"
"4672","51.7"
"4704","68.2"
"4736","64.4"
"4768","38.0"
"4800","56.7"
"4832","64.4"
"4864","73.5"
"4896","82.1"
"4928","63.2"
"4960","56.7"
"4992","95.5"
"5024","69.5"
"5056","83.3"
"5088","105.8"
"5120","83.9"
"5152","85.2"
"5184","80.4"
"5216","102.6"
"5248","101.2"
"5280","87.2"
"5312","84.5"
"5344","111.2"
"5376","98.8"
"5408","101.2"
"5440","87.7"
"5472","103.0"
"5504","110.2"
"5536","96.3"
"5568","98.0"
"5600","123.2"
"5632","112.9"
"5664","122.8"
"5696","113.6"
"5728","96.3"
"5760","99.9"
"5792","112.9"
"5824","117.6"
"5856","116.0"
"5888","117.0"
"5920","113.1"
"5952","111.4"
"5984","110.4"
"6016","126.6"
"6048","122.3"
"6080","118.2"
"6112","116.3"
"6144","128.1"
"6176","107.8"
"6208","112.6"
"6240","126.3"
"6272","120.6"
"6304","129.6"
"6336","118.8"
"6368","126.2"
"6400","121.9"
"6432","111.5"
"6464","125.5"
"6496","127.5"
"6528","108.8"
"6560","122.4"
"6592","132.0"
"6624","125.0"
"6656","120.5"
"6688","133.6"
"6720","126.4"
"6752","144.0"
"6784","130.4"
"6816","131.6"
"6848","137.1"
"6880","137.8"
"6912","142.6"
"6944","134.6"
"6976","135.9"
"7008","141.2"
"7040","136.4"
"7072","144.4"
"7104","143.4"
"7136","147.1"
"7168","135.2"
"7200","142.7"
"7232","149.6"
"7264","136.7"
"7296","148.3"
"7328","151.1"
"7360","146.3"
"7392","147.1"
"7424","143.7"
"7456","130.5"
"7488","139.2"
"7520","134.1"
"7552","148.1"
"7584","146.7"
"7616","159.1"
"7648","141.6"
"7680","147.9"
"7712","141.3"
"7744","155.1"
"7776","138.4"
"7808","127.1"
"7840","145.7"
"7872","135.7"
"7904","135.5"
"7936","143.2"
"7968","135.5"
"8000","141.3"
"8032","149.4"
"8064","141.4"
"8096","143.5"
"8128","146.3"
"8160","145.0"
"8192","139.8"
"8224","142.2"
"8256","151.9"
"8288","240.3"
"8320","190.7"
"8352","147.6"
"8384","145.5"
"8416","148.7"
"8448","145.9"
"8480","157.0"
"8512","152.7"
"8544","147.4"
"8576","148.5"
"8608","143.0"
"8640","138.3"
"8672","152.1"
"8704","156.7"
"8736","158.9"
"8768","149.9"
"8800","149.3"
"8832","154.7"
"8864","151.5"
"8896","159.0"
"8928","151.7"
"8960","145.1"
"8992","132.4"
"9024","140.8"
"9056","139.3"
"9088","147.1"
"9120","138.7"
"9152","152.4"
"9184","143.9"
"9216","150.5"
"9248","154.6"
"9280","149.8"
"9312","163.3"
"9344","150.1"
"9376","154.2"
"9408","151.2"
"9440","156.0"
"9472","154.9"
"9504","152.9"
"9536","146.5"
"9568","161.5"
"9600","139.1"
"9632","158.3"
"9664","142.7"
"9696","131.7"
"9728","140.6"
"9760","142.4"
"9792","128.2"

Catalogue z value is 0.263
